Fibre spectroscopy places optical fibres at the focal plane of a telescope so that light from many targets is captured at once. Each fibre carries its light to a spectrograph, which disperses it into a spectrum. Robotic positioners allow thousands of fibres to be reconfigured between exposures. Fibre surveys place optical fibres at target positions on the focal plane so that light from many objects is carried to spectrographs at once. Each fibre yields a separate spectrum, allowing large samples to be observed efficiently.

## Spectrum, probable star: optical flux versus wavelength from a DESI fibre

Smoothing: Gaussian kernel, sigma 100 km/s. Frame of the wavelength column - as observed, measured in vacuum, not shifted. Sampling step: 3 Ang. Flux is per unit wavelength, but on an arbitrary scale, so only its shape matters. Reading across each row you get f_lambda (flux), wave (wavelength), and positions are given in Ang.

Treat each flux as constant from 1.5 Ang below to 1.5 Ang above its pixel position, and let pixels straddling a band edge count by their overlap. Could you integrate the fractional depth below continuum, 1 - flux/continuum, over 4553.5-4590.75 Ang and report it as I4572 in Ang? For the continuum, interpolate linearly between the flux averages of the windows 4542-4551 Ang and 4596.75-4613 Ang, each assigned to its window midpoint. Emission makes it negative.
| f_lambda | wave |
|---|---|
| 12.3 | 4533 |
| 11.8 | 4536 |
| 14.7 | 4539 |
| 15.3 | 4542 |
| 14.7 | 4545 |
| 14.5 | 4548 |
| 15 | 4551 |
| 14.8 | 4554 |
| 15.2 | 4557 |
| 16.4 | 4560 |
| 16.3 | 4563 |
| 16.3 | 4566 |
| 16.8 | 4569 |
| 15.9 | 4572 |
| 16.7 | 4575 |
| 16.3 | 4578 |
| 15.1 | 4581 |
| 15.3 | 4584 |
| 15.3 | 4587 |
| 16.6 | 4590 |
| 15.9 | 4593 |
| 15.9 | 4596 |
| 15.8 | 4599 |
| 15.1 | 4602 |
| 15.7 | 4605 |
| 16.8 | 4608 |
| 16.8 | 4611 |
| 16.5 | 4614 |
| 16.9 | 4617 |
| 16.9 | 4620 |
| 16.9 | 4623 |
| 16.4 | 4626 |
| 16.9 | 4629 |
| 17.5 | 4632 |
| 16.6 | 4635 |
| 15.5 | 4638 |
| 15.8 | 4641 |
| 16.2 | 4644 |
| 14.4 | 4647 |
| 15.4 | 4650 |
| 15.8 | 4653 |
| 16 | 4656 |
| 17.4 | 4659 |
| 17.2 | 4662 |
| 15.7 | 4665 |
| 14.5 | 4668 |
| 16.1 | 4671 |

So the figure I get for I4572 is -1.5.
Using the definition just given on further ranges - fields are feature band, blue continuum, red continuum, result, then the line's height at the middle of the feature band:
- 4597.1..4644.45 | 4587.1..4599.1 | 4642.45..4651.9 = -2.2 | 15.7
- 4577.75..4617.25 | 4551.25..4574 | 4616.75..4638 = 1.0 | 16.4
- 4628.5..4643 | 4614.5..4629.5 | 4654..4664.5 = 0.3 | 16.7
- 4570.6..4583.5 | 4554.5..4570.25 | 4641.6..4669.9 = 0.1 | 16.1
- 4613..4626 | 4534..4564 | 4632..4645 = -0.7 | 15.9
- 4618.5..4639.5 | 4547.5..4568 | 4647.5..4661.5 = -0.9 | 16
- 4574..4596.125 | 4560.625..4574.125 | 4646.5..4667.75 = 0.6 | 16.3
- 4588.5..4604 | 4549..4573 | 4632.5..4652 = -0.1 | 15.8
